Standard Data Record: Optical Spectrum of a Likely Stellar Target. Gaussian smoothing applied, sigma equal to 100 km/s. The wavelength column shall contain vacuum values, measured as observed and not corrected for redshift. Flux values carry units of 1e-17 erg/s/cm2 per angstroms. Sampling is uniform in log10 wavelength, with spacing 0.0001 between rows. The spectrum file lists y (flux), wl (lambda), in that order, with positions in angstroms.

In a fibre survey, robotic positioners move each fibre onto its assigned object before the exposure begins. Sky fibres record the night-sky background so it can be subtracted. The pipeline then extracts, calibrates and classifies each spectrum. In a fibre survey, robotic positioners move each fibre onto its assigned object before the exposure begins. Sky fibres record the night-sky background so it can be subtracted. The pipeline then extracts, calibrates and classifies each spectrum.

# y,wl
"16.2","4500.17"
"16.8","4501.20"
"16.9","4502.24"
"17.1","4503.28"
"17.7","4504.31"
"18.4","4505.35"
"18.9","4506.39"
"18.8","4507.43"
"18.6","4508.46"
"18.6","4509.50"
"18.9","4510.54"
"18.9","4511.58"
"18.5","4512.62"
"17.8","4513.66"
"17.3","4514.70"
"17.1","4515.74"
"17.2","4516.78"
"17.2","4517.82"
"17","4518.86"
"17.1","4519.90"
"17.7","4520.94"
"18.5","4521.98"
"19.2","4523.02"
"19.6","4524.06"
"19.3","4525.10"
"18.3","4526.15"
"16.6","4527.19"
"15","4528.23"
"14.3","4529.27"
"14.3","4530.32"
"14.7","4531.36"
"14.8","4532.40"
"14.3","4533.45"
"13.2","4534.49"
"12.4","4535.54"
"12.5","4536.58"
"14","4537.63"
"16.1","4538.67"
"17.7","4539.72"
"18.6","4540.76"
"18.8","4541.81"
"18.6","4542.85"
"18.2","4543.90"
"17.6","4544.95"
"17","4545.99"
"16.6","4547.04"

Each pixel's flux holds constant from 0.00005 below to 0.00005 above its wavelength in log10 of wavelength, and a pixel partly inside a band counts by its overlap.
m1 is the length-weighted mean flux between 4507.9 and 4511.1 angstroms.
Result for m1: 18.7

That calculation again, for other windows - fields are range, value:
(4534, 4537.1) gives 12.7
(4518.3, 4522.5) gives 17.6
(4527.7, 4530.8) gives 14.5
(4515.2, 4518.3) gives 17.2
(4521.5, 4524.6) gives 19.1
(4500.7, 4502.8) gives 16.8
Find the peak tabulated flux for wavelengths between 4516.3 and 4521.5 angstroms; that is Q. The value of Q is 17.7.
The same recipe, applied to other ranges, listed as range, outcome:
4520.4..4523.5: 19.2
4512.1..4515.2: 18.5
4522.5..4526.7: 19.6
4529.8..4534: 14.8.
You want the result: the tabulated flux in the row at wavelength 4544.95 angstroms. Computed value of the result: 17.6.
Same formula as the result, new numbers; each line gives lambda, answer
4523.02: 19.2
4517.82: 17.2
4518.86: 17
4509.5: 18.6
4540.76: 18.6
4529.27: 14.3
